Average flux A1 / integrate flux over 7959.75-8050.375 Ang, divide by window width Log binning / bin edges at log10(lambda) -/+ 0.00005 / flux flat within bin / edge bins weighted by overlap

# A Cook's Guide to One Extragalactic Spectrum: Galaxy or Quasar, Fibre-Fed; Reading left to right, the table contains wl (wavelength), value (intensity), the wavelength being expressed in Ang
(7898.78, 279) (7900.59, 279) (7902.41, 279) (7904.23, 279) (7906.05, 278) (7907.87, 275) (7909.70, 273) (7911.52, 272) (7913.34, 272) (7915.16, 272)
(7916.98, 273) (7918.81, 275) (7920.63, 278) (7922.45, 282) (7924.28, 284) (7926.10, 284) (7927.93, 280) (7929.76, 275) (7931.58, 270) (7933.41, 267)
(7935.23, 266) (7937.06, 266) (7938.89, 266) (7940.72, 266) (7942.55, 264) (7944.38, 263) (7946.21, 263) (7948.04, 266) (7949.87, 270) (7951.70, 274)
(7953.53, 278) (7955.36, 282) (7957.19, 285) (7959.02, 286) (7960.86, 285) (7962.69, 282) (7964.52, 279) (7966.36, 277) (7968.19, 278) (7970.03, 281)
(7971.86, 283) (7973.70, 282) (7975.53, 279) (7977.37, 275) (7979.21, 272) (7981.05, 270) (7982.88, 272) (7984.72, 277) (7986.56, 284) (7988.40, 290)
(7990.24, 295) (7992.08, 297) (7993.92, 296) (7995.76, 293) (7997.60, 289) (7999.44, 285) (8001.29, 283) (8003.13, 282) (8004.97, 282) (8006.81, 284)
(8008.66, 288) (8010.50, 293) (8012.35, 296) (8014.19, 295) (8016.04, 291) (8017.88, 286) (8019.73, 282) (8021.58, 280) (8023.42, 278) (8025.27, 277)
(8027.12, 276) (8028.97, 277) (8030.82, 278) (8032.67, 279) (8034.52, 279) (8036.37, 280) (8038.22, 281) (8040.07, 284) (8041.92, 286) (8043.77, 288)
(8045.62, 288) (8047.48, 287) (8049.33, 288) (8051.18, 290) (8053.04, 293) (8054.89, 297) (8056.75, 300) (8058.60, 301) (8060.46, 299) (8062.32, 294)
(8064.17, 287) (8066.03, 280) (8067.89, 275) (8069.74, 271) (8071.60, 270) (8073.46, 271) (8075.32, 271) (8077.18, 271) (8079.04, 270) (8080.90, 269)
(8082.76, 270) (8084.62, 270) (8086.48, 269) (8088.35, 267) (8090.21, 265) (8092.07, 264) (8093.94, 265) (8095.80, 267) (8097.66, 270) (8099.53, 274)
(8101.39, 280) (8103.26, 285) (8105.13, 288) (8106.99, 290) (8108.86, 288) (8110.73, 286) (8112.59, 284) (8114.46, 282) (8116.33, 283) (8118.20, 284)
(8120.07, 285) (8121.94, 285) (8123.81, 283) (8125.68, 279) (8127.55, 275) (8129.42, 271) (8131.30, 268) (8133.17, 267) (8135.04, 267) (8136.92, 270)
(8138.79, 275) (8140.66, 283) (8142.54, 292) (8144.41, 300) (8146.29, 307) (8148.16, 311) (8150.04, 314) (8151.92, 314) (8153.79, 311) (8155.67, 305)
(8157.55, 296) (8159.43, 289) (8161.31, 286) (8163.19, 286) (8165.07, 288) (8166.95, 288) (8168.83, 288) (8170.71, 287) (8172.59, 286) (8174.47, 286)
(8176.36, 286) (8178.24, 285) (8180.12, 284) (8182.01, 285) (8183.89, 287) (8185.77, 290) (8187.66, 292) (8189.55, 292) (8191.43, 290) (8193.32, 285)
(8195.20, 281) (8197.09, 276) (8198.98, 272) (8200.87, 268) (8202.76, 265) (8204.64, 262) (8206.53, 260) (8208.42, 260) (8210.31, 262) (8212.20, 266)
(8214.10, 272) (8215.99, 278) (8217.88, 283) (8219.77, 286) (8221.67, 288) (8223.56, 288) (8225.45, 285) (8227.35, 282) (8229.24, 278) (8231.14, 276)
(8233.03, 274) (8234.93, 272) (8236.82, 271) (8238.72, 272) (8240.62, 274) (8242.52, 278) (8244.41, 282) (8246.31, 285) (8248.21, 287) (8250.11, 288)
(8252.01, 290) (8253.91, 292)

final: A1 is 283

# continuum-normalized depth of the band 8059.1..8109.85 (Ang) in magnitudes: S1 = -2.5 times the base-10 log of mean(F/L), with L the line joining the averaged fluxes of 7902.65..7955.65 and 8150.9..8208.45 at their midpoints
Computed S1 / 0.02 mag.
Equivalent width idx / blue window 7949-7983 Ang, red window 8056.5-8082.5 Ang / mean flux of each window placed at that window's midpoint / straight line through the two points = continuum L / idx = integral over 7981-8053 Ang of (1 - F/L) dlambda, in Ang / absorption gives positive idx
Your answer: -1.5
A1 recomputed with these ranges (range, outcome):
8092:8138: 278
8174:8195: 287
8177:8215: 277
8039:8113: 280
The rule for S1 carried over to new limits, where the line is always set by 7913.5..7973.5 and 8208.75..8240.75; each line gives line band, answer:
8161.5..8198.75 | -0.04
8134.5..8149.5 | -0.05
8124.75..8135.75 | 0.02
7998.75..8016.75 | -0.05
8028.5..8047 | -0.03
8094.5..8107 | -0.01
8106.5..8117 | -0.04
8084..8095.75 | 0.04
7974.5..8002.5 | -0.03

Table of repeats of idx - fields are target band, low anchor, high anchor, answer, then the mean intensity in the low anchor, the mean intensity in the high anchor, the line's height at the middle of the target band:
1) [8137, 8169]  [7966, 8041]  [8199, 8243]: -2.18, 283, 274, 277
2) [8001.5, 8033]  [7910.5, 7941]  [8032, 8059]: 0.08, 274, 288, 285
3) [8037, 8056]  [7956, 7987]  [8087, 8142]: -0.70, 279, 277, 278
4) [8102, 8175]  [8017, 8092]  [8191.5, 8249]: -2.47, 280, 276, 278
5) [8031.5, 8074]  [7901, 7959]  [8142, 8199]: -0.40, 274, 292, 283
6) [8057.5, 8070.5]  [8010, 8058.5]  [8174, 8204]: -0.08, 286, 282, 285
